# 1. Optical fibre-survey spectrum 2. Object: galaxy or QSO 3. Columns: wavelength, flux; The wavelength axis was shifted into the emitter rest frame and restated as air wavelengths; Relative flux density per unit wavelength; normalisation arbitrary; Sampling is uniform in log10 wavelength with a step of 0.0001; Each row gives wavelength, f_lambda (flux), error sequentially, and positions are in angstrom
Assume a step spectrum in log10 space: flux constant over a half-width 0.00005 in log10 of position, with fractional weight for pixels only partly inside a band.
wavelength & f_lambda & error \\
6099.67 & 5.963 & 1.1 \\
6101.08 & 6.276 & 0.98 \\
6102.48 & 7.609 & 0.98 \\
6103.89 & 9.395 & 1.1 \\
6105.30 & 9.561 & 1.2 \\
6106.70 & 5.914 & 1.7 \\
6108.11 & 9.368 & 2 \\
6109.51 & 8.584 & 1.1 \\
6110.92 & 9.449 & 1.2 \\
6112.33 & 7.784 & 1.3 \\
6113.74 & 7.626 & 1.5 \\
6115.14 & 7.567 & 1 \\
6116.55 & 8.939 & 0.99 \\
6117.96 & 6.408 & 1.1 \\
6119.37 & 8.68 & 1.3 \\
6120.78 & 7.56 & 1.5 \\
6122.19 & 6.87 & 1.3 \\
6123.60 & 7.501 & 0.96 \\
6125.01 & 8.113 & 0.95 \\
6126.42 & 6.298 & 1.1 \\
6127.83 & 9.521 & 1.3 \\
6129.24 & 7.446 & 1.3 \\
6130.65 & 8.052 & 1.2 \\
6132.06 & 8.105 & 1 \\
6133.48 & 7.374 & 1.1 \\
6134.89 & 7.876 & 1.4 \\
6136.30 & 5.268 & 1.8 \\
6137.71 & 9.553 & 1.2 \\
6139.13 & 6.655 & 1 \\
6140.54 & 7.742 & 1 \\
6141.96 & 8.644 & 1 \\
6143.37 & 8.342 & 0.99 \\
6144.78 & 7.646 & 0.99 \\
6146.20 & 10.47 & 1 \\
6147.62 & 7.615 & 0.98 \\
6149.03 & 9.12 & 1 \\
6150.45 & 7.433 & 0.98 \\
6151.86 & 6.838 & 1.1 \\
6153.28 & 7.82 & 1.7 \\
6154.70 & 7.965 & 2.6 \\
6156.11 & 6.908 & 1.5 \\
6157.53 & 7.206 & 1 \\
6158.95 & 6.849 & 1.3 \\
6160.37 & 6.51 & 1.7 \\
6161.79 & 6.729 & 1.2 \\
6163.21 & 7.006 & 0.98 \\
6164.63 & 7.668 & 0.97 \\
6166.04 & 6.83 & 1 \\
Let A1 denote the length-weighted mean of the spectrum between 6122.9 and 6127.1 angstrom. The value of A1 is 7.31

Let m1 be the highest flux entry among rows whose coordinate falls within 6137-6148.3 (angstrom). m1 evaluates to 10.47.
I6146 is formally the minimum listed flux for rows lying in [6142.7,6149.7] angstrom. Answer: 7.615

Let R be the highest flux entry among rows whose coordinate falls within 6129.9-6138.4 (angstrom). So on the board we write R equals 9.553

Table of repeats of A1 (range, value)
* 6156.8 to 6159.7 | 7.01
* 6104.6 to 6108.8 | 8.28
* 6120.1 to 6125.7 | 7.51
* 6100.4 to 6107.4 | 7.76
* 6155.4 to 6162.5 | 6.84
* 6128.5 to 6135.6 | 7.78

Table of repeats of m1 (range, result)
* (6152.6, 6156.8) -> 7.965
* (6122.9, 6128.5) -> 9.521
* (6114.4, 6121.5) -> 8.939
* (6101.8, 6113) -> 9.561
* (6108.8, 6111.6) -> 9.449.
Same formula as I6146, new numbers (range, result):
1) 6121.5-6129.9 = 6.298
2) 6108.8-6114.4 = 7.626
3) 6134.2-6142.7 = 5.268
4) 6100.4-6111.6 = 5.914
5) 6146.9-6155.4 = 6.838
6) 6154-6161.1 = 6.51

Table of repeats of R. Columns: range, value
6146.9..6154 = 9.12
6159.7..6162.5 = 6.729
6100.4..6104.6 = 9.395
